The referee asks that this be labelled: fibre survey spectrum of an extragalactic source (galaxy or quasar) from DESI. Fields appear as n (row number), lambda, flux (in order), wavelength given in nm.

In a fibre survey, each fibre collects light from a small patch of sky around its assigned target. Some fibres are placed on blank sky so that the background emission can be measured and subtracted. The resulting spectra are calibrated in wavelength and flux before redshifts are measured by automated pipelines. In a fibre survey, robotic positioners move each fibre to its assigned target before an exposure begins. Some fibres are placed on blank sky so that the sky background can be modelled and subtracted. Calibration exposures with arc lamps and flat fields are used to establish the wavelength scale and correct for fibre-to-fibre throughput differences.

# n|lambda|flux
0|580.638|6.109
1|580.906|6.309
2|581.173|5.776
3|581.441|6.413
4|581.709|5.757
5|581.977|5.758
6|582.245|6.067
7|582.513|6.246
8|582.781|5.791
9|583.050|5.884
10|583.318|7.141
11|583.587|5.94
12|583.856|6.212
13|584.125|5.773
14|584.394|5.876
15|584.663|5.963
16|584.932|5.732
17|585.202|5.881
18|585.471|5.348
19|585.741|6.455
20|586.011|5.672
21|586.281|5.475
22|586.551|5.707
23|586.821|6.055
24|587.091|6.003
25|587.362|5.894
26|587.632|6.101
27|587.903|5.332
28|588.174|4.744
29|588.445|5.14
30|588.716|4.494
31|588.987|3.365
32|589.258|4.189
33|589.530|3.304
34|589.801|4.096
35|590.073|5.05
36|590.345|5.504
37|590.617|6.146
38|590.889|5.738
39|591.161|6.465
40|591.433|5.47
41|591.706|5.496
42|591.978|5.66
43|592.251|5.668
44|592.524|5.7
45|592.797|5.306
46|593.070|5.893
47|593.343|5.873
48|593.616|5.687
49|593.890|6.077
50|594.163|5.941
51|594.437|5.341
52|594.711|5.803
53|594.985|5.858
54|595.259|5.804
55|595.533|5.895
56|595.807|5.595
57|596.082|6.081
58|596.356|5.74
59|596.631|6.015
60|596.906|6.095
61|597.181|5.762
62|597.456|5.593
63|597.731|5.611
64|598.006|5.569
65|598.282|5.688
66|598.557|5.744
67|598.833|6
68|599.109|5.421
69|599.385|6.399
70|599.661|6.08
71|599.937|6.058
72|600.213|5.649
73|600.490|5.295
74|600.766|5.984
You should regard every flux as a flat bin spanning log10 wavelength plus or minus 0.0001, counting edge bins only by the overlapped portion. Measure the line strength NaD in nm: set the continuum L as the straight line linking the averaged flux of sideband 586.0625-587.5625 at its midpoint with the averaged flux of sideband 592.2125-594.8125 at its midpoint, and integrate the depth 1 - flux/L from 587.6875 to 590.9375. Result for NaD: 0.58 nm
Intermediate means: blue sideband 5.83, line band 4.76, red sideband 5.73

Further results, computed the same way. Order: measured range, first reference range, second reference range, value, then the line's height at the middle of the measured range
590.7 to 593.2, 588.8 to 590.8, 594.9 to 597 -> -0.36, 5.02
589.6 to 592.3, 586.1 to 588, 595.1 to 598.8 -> 0.15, 5.8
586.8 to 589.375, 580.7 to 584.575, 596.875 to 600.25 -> 0.38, 5.98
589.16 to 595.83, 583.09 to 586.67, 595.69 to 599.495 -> 0.39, 5.86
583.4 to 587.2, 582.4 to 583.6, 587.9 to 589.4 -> -0.27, 5.51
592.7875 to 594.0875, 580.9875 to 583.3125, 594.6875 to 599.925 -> 0.01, 5.89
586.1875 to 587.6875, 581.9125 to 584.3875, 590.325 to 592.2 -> 0.02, 5.95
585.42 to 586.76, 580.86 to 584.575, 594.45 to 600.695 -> 0.05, 6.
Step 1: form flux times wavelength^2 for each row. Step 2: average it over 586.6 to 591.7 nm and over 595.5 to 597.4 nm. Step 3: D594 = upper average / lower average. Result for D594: 1.2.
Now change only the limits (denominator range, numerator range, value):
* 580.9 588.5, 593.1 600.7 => 1.03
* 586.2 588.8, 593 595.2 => 1.08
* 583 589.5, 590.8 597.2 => 1.07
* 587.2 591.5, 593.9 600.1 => 1.18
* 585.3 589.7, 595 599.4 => 1.15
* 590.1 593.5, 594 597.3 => 1.03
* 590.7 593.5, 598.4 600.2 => 1.06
